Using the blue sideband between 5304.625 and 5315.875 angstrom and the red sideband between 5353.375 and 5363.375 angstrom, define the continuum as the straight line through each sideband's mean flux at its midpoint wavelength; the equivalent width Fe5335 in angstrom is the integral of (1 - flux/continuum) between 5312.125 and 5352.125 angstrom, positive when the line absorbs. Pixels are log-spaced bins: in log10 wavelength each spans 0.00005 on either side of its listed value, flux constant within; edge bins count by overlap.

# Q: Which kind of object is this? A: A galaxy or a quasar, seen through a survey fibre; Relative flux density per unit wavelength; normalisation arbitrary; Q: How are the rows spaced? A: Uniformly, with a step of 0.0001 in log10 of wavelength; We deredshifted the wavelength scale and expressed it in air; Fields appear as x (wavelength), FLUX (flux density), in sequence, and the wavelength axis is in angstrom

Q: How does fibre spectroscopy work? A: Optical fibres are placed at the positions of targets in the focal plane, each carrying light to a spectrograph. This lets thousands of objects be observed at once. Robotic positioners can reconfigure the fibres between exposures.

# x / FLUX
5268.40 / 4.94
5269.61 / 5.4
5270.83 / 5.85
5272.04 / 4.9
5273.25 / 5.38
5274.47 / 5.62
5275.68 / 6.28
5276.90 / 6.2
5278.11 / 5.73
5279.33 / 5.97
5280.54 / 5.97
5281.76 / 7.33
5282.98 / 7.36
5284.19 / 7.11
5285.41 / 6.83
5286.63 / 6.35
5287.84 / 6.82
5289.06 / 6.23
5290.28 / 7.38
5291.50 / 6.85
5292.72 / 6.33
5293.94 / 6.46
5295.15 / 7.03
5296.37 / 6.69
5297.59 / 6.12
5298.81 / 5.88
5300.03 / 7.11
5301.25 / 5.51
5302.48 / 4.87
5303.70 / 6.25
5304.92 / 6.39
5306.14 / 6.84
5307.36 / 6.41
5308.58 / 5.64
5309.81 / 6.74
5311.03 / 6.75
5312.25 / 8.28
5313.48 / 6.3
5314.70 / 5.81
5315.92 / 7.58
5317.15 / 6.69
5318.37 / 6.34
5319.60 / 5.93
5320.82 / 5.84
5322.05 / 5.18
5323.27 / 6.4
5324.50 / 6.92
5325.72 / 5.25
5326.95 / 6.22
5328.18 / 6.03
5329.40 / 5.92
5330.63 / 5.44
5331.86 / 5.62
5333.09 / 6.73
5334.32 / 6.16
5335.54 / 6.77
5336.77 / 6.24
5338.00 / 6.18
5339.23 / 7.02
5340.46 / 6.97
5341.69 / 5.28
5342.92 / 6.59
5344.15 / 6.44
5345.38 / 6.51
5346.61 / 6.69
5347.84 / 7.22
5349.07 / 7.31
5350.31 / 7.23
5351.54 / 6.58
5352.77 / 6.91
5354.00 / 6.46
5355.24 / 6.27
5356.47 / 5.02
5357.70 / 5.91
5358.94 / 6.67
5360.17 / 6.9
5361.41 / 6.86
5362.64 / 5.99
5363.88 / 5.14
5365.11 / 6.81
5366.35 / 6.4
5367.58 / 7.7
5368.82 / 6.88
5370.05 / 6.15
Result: 0.4 angstrom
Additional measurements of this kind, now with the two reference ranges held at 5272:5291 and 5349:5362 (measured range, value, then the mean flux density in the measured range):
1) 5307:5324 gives 0.06 angstrom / 6.42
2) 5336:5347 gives 0.10 angstrom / 6.43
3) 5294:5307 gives 0.29 angstrom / 6.28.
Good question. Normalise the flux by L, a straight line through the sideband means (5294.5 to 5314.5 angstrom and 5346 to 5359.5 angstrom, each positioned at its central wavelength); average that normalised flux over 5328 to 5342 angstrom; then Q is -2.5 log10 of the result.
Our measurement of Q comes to 0.049 mag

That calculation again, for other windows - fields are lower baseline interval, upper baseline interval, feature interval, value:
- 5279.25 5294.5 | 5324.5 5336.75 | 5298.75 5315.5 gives 0.01 mag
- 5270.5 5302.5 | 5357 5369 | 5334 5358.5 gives 0.00 mag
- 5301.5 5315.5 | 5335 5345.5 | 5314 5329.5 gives 0.04 mag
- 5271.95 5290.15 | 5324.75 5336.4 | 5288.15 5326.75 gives -0.03 mag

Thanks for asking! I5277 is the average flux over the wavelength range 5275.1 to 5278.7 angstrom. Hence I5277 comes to 6.07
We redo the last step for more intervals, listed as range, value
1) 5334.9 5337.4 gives 6.51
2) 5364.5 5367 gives 6.62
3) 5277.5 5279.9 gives 5.85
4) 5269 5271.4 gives 5.61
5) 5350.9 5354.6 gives 6.67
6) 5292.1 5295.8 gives 6.62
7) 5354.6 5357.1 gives 5.65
